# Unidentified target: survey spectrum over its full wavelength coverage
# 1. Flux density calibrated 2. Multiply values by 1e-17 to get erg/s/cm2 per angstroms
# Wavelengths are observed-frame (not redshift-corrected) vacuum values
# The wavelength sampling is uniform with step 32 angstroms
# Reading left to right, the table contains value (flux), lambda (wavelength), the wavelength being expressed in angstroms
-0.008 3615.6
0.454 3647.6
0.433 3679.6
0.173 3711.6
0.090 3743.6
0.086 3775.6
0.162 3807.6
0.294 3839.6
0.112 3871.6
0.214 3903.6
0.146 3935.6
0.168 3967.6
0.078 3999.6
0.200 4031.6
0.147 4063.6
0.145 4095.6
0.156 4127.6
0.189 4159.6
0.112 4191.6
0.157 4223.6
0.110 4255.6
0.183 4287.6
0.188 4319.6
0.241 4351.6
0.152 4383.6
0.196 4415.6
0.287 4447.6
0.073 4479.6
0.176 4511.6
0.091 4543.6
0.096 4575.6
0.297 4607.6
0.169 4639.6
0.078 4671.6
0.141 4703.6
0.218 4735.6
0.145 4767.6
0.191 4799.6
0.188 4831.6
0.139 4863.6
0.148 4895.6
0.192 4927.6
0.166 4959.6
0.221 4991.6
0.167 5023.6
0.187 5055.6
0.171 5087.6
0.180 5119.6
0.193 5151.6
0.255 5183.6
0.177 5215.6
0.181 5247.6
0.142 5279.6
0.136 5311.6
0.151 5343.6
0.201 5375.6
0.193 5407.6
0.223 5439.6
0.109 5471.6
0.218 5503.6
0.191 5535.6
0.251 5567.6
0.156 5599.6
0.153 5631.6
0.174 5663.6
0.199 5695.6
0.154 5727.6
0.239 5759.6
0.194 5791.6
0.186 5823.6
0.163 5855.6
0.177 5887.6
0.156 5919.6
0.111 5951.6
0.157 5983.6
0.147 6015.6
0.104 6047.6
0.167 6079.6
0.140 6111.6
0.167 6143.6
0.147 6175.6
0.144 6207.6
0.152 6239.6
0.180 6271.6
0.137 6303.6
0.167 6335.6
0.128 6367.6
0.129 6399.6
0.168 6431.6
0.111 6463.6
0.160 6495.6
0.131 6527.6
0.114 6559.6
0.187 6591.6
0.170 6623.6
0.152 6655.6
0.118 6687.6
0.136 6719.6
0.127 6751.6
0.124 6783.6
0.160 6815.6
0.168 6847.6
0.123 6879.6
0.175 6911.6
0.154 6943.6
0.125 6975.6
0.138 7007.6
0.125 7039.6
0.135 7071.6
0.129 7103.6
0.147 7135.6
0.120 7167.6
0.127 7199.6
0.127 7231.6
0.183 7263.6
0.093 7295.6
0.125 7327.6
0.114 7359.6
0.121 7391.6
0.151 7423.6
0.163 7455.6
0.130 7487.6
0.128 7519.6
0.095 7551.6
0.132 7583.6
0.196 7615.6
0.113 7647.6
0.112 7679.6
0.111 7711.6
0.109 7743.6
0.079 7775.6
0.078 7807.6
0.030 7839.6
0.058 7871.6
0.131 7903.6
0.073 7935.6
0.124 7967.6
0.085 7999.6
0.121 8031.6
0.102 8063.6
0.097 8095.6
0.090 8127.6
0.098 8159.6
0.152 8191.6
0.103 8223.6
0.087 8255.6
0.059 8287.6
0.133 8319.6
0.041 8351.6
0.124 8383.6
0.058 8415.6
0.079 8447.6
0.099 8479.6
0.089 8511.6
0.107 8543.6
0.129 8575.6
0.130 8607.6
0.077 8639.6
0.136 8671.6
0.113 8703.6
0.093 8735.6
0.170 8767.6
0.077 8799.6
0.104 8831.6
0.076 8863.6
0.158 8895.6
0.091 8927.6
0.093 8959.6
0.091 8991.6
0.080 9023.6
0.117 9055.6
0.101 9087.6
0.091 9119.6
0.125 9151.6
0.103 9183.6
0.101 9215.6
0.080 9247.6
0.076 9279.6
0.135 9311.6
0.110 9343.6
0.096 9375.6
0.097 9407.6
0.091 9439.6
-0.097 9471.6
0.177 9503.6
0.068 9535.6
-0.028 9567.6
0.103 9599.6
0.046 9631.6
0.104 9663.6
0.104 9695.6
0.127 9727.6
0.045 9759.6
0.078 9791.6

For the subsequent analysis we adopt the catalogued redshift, 1.19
